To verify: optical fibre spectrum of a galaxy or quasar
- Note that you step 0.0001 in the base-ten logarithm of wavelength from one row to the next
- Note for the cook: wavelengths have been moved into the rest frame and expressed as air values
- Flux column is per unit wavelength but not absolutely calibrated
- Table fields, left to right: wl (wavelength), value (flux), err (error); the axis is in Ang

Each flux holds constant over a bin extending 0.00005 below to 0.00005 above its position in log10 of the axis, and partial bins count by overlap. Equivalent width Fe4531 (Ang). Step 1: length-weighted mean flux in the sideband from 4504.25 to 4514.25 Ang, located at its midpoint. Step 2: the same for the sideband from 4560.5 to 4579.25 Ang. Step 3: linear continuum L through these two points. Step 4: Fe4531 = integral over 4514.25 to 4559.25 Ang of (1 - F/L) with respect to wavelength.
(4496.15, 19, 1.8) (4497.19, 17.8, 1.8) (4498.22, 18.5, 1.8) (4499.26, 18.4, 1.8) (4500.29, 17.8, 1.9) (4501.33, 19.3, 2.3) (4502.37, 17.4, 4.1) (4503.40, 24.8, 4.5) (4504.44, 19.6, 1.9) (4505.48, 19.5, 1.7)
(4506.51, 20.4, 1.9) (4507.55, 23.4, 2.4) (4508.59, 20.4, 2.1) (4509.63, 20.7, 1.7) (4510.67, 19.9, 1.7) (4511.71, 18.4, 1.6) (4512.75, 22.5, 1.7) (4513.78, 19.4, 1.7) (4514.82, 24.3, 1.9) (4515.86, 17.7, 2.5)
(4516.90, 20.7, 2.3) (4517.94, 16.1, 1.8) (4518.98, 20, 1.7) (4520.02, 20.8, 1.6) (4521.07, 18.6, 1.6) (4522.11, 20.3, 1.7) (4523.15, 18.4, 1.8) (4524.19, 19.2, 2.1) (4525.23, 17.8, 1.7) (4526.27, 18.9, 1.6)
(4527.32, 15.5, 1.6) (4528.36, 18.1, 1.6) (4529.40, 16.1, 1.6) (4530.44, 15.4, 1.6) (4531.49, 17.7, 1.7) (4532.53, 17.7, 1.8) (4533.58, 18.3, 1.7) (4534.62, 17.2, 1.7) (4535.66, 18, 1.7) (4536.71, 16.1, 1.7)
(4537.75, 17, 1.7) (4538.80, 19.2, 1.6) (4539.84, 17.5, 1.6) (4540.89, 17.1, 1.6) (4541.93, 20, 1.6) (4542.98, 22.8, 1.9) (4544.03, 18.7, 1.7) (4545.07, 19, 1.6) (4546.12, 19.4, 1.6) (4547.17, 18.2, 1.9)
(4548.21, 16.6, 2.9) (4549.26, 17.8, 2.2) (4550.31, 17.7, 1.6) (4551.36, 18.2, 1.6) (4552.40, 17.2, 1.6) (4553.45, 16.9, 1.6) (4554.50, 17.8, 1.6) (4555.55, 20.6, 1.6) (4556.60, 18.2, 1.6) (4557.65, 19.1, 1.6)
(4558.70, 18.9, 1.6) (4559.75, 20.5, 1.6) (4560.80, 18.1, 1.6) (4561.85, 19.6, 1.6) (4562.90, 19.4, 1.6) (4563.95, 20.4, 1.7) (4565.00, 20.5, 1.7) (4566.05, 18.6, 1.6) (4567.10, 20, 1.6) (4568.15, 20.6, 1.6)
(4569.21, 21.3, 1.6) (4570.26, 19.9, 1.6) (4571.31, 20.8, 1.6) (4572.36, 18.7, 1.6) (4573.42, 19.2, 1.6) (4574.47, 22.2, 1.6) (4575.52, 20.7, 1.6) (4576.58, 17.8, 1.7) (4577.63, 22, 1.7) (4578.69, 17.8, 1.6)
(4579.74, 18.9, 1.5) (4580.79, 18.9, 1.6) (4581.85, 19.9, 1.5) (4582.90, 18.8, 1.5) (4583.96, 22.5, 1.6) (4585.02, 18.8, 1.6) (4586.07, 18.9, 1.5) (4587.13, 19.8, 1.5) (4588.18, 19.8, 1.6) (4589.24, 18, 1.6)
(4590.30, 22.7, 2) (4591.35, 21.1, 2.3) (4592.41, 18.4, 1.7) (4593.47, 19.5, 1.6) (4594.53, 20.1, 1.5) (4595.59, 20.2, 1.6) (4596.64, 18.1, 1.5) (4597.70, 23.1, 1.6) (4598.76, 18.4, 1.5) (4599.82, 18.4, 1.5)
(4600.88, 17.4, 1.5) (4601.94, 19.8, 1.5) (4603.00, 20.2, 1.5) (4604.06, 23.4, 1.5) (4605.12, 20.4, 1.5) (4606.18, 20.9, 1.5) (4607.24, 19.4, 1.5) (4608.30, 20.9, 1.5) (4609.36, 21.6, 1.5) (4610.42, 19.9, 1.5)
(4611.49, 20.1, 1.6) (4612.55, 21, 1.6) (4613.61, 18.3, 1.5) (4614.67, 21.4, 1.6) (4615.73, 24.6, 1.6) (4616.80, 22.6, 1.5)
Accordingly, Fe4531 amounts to 4.0 Ang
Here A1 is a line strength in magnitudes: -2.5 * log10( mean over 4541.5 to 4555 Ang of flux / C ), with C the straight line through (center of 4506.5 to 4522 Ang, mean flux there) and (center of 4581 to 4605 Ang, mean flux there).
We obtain 0.09 mag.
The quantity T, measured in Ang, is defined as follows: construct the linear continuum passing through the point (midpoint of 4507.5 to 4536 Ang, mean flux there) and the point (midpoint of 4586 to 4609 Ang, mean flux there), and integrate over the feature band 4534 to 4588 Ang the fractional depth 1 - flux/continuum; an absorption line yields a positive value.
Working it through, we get 1.0 Ang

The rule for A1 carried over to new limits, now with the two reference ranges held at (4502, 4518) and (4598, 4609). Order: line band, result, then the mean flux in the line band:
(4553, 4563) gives 0.07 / 18.9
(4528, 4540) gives 0.17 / 17.4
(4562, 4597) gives 0.02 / 19.8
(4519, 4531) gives 0.13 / 18.2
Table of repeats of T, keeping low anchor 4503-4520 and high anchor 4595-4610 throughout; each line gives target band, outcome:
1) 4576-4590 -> 0.5 Ang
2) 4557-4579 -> 0.5 Ang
